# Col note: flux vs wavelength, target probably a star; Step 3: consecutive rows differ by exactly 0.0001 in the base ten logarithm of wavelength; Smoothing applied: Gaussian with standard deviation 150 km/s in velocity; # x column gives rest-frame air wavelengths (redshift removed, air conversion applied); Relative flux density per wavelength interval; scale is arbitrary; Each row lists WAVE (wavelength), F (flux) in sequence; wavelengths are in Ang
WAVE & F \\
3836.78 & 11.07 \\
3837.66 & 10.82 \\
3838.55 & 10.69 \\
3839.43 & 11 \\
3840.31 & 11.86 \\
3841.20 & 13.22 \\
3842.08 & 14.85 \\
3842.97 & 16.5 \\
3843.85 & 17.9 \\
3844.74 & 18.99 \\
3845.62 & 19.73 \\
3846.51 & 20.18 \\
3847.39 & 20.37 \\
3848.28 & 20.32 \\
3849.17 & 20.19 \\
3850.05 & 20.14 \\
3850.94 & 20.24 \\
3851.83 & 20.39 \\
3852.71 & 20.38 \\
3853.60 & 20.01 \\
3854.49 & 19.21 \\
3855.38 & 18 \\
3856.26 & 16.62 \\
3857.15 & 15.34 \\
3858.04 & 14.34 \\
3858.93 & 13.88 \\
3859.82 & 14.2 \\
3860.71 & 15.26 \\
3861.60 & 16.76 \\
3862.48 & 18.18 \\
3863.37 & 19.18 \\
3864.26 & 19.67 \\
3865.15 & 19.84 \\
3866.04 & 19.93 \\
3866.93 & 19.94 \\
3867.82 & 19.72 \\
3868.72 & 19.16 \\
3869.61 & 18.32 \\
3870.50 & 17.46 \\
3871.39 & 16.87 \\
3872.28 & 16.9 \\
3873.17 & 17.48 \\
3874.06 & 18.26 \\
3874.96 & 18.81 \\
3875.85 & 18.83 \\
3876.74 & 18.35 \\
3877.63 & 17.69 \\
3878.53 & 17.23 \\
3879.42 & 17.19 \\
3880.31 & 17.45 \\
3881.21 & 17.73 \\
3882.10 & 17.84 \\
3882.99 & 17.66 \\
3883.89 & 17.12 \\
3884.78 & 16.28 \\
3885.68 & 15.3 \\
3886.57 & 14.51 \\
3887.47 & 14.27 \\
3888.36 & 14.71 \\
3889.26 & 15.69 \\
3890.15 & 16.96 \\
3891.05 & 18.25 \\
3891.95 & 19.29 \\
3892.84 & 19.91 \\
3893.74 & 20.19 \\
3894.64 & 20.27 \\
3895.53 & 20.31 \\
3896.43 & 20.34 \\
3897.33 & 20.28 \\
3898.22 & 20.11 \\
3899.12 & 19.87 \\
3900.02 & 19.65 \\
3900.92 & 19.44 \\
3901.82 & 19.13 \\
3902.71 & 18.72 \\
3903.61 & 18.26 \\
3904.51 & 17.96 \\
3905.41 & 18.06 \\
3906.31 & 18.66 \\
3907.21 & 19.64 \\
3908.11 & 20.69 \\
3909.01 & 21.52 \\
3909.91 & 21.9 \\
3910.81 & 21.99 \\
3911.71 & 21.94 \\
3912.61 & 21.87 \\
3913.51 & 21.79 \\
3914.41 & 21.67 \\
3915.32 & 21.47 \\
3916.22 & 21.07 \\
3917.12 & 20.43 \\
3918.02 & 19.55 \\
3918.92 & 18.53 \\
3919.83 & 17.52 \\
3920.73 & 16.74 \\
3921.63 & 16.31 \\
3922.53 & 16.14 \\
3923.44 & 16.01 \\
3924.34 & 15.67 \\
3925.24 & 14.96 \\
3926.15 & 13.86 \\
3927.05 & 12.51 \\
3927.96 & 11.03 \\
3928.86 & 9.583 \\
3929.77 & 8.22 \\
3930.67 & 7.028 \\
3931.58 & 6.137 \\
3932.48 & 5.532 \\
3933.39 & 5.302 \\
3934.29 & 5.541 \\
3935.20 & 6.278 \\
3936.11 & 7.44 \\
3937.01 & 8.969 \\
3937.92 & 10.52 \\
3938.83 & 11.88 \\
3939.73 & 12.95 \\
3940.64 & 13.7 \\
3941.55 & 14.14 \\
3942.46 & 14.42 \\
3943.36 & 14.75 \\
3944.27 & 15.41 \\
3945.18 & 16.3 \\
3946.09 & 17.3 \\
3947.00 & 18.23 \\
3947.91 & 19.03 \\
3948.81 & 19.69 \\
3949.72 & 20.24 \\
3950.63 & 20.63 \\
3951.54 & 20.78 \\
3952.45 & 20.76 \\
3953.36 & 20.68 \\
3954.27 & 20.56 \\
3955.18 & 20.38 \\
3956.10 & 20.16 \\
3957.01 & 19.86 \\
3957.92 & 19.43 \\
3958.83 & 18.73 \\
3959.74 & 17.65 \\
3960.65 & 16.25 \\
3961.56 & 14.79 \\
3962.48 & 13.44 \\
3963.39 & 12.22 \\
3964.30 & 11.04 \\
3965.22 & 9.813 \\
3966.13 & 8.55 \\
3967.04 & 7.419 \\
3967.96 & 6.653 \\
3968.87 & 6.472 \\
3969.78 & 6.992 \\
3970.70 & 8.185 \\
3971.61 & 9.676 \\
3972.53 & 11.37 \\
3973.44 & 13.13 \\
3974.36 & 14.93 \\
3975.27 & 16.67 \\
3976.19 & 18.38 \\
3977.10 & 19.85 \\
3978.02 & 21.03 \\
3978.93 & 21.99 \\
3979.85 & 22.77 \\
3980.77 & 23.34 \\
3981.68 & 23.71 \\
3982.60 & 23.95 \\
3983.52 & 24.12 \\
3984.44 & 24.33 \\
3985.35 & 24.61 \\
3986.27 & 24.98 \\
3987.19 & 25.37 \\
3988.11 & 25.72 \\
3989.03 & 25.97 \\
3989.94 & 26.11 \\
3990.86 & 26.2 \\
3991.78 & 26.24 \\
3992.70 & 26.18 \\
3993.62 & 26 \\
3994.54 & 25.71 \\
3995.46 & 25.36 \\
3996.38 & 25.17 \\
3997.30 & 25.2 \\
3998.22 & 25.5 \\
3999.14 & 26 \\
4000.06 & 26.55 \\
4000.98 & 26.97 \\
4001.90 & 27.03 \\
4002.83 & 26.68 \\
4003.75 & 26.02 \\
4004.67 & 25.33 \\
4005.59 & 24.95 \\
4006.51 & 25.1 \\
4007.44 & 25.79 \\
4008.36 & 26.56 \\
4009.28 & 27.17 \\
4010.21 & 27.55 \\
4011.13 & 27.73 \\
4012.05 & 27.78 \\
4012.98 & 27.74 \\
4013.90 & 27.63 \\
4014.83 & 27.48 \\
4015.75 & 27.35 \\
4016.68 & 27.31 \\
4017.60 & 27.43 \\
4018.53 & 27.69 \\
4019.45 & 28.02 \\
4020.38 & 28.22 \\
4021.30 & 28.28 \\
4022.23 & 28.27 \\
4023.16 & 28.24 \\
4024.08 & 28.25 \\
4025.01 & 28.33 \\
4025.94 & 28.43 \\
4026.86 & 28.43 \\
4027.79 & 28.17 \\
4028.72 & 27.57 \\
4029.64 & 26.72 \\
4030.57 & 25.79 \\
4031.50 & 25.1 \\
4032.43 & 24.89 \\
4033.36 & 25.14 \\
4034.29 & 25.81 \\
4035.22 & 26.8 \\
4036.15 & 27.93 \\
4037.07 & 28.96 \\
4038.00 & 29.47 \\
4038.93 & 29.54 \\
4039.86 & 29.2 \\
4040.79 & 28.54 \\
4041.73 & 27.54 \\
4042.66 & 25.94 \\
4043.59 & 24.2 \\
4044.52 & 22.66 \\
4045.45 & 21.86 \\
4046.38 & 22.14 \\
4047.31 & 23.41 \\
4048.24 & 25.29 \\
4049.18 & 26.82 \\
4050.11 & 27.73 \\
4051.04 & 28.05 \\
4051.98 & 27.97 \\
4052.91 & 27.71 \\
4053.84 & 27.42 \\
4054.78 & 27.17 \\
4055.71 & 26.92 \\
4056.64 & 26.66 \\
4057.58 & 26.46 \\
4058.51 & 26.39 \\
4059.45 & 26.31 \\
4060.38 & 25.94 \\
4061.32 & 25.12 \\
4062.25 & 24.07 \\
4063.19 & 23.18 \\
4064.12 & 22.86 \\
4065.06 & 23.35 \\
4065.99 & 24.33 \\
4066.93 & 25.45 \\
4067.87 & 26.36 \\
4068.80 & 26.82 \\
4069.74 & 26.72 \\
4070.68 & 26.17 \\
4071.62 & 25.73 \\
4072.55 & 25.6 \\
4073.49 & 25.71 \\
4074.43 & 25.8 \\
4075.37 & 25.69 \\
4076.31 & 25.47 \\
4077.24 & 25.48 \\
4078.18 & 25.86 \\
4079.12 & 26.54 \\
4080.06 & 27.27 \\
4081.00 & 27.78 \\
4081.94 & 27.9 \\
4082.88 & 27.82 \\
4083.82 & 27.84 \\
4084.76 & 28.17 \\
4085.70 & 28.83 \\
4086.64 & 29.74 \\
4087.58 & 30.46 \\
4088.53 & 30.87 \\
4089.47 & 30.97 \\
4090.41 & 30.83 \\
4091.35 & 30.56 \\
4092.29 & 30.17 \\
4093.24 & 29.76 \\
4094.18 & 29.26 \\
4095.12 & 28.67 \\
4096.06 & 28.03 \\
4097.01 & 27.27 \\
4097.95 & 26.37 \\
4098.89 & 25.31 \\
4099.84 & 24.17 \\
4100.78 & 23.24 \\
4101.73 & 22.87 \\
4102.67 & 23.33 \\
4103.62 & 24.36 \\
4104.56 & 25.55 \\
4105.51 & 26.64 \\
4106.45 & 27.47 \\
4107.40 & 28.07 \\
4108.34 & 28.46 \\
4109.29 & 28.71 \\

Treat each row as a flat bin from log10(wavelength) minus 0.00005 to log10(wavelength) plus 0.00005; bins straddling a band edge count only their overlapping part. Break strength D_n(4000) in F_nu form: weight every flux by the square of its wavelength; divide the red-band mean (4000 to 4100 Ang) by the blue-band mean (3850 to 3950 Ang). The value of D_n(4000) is 1.73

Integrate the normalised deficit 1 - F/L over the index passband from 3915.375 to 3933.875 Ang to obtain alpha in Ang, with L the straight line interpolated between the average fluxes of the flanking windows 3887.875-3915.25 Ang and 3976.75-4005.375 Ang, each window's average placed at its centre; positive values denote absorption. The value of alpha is 6.3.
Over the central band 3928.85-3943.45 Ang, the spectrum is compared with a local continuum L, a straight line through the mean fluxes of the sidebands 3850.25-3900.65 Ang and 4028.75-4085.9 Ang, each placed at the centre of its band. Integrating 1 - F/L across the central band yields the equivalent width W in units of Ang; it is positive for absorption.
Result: 7.99 Ang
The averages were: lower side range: 18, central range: 9.43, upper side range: 26.2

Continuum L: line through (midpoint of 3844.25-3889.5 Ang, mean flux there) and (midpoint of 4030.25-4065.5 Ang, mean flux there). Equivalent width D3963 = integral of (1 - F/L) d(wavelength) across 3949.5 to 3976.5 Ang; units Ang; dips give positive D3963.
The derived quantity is 9.0 Ang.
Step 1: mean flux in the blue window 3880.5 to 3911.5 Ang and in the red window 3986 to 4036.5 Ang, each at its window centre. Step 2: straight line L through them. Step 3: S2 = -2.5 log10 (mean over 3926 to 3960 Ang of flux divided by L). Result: 0.47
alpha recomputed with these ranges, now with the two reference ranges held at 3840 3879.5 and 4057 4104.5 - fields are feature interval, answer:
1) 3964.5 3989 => 5.9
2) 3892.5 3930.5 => 3.1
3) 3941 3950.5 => 1.9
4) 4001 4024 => -3.0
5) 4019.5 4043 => -2.7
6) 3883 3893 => 1.3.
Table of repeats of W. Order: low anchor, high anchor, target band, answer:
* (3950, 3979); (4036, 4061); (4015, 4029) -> -3.06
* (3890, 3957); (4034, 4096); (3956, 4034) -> -1.64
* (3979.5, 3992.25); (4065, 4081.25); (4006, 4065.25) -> -2.87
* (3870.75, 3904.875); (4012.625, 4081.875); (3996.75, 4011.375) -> -1.21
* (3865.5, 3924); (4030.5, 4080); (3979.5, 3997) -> -1.61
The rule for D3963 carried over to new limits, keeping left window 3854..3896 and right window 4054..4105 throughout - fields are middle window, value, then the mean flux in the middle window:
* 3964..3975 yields 6.1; 9.62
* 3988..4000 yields -1.6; 25.8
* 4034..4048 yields -0.7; 26.3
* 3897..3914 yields -1.0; 20.1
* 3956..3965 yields 2.2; 16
